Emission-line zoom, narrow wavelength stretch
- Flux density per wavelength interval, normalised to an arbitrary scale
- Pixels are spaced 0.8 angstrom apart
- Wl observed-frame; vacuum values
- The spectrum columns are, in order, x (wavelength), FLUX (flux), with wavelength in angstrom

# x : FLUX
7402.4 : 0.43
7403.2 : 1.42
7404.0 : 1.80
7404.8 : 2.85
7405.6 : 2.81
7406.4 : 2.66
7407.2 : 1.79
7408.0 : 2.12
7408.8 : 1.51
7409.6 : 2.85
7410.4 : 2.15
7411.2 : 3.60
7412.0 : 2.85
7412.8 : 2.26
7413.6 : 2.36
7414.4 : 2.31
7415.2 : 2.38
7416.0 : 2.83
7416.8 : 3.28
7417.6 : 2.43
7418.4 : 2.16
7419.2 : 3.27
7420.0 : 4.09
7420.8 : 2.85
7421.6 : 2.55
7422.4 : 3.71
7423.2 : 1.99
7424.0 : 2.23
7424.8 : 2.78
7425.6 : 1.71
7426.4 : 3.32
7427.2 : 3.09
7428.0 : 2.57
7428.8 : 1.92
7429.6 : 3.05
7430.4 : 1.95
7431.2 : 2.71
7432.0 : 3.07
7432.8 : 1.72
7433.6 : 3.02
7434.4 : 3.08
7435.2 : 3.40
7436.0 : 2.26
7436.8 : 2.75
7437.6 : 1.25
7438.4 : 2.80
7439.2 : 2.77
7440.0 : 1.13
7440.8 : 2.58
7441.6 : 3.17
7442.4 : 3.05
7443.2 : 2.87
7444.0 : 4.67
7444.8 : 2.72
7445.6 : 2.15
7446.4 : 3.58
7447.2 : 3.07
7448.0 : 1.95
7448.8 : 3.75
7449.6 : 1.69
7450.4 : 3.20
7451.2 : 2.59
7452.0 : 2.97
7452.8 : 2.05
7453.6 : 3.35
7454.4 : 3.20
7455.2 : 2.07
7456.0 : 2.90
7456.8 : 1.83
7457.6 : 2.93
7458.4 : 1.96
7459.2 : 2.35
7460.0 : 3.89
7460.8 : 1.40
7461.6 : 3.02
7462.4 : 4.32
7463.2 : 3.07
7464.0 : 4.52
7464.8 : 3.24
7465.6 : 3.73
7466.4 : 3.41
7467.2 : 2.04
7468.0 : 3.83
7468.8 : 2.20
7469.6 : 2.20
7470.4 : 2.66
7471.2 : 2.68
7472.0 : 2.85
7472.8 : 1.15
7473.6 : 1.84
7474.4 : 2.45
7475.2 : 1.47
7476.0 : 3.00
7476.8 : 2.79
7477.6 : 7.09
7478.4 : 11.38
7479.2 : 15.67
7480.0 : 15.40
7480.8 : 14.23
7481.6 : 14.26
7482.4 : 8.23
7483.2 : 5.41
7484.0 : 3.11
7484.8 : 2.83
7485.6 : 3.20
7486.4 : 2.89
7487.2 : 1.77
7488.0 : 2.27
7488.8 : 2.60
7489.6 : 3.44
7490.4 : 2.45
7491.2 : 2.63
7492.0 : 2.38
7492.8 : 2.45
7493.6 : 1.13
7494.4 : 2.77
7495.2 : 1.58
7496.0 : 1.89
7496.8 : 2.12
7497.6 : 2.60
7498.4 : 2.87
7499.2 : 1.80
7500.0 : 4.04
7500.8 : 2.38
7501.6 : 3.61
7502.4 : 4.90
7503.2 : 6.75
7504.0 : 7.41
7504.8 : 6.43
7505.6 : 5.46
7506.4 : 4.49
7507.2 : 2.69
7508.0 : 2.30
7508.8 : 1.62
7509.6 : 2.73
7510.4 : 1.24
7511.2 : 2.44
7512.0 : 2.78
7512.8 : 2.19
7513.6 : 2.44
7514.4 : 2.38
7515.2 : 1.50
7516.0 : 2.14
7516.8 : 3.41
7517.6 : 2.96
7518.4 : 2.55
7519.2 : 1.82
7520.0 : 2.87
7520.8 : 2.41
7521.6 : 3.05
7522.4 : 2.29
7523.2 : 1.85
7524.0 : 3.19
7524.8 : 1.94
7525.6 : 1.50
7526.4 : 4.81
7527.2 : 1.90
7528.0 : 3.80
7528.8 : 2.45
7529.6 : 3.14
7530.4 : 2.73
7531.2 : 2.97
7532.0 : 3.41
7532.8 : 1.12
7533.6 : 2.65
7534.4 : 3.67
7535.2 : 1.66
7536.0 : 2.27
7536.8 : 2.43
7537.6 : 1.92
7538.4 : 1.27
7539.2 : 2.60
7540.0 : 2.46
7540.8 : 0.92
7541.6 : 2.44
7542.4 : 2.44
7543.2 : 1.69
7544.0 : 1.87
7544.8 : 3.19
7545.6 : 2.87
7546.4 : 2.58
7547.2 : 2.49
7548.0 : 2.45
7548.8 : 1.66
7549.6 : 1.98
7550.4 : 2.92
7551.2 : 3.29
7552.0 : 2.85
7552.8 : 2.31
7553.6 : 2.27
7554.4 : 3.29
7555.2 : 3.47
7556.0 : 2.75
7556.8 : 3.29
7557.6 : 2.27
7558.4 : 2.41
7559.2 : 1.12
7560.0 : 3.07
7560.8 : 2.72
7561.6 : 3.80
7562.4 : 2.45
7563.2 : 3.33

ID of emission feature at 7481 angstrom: H-alpha 6563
